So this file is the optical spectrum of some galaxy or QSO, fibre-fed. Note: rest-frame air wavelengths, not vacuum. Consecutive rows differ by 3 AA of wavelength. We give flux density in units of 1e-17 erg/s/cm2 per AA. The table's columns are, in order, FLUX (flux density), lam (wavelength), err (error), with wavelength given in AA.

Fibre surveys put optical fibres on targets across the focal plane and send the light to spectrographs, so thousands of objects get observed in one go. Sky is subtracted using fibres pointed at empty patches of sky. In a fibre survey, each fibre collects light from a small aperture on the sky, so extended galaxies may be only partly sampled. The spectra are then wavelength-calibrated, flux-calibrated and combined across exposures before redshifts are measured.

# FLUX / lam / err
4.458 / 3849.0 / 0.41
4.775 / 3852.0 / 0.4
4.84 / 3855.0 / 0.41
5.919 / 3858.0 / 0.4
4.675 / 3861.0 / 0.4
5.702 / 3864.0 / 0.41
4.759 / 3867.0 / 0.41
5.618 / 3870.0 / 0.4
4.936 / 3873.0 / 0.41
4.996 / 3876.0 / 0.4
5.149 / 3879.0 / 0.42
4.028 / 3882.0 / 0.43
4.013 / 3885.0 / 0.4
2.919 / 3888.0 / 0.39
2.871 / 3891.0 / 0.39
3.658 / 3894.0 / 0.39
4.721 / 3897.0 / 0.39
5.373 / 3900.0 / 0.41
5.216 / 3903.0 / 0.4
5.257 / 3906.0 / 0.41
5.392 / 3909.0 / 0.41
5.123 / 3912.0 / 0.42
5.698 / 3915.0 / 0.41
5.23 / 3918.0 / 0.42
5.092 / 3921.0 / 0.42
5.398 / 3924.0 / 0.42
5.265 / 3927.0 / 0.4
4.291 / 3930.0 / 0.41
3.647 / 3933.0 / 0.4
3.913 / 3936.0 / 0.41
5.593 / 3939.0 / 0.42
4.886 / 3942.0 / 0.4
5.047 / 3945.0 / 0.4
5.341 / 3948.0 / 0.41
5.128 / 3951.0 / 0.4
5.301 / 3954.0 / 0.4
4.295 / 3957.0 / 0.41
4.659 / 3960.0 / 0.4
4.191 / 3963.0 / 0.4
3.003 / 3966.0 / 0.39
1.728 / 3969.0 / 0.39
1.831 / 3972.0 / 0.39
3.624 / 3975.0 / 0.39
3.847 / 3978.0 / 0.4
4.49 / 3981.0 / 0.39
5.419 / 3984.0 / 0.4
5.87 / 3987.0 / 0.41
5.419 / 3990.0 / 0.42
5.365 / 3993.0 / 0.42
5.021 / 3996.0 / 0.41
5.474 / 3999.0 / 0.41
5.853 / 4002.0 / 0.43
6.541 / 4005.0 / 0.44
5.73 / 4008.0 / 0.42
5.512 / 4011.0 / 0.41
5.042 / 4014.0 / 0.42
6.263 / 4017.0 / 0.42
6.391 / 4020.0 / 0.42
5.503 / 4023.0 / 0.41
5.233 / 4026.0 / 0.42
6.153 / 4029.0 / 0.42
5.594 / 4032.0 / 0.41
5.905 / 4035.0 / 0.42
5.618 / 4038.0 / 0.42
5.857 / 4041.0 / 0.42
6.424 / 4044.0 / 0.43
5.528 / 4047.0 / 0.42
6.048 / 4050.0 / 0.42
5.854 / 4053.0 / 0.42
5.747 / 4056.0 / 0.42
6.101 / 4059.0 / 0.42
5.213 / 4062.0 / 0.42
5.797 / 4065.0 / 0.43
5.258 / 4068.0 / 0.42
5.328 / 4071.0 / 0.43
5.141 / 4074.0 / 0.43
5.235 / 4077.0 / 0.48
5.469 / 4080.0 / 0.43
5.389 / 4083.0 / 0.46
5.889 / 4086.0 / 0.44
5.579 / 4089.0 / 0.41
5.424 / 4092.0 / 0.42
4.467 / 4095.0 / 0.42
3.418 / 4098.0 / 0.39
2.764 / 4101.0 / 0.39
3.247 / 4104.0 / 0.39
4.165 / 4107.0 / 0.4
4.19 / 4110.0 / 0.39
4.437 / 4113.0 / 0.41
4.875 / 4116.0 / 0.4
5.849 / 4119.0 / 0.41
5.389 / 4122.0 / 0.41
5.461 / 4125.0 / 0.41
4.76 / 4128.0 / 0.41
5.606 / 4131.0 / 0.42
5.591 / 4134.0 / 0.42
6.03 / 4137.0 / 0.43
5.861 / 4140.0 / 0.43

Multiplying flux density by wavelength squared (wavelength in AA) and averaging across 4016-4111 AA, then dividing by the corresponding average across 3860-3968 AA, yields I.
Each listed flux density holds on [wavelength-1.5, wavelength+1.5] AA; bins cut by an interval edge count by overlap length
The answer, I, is 1.2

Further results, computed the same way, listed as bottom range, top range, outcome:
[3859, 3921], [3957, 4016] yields 1.03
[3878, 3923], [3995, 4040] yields 1.31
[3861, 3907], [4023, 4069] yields 1.35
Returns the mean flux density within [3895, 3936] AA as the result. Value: 5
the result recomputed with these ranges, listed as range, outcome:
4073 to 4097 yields 5.29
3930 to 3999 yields 4.46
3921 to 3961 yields 4.84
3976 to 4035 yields 5.51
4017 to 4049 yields 5.84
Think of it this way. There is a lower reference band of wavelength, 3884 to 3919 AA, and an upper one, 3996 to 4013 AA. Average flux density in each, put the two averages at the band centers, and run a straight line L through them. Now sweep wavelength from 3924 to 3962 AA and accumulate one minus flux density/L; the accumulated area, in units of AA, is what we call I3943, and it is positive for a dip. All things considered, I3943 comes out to 2.0 AA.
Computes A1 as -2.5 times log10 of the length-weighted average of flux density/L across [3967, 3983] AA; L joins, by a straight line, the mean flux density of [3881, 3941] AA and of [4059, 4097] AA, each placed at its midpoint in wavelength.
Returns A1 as 0.48 mag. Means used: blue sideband 4.64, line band 3.17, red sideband 5.35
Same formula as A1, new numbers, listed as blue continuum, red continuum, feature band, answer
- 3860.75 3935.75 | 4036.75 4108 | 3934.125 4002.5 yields 0.09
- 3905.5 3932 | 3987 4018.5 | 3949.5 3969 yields 0.26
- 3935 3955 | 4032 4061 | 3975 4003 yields 0.06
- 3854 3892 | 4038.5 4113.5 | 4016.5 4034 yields -0.16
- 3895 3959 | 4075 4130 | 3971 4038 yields -0.09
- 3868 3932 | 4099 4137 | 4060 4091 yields -0.15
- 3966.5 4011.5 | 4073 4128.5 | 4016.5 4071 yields -0.21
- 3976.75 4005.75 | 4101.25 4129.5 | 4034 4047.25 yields -0.17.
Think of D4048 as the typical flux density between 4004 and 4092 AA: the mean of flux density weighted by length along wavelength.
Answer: 5.69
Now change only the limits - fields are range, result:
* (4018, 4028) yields 5.76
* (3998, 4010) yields 5.9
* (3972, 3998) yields 4.72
